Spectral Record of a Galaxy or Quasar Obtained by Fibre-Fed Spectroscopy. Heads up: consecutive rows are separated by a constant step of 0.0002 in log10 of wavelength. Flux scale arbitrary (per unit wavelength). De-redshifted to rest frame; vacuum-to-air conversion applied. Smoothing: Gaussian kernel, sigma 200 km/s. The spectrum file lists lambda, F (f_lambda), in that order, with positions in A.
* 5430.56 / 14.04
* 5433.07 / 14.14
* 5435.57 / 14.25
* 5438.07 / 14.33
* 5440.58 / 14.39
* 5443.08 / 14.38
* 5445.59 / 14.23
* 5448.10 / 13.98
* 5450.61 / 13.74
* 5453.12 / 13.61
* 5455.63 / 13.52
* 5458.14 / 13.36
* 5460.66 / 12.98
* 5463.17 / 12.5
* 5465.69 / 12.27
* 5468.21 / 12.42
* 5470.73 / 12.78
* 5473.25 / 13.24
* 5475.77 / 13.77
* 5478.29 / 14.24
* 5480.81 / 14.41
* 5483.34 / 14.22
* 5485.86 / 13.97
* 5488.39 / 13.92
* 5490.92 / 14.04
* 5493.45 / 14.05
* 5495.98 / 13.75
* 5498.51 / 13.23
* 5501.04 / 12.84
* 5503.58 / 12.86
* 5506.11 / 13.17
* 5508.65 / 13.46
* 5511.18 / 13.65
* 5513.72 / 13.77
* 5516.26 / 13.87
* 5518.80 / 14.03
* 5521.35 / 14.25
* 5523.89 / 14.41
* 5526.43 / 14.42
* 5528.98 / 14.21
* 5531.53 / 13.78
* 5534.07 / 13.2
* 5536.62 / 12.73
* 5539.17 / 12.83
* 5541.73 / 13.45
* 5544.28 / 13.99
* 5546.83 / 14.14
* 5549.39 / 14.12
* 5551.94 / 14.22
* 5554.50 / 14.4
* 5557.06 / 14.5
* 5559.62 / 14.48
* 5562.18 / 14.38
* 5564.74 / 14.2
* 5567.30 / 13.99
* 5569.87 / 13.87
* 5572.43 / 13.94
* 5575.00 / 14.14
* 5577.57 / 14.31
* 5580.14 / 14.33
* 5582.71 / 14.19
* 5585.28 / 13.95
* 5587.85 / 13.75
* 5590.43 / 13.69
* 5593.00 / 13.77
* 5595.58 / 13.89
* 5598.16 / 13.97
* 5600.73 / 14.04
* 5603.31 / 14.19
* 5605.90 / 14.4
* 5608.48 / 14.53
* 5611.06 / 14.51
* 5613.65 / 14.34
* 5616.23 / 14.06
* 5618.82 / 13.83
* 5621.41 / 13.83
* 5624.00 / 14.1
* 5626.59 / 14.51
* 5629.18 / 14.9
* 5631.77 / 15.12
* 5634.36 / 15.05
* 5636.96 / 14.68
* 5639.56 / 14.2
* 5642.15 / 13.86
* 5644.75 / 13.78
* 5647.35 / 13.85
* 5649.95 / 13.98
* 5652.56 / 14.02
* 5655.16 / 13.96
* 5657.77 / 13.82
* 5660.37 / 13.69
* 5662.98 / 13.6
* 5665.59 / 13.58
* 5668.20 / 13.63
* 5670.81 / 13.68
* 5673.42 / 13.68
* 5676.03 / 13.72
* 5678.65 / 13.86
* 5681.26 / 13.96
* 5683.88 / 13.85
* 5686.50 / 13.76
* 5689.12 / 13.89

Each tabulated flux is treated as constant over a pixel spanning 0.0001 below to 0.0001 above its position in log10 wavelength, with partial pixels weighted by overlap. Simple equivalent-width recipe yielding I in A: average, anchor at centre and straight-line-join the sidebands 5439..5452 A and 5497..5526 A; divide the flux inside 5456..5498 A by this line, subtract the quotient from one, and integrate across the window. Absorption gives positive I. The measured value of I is 1.20 A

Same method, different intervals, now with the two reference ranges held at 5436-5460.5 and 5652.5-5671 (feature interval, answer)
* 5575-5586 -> -0.32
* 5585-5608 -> -0.32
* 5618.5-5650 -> -1.27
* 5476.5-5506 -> 0.27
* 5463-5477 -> 1.05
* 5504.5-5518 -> 0.27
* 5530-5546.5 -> 0.53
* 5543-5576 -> -0.86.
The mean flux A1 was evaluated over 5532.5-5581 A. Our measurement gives 14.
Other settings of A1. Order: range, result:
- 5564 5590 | 14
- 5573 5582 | 14.2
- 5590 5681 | 14.1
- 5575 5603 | 14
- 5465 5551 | 13.6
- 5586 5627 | 14.1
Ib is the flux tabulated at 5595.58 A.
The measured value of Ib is 13.89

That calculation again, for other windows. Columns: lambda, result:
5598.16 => 13.97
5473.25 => 13.24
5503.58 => 12.86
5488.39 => 13.92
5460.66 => 12.98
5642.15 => 13.86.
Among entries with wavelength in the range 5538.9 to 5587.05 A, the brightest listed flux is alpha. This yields 14.5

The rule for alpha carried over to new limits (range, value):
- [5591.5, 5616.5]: 14.53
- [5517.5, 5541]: 14.42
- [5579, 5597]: 14.33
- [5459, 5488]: 14.41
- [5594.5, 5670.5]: 15.12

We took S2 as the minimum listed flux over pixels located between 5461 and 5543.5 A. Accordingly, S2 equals 12.27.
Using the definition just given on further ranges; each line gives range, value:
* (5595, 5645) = 13.78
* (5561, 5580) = 13.87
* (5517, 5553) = 12.73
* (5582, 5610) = 13.69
